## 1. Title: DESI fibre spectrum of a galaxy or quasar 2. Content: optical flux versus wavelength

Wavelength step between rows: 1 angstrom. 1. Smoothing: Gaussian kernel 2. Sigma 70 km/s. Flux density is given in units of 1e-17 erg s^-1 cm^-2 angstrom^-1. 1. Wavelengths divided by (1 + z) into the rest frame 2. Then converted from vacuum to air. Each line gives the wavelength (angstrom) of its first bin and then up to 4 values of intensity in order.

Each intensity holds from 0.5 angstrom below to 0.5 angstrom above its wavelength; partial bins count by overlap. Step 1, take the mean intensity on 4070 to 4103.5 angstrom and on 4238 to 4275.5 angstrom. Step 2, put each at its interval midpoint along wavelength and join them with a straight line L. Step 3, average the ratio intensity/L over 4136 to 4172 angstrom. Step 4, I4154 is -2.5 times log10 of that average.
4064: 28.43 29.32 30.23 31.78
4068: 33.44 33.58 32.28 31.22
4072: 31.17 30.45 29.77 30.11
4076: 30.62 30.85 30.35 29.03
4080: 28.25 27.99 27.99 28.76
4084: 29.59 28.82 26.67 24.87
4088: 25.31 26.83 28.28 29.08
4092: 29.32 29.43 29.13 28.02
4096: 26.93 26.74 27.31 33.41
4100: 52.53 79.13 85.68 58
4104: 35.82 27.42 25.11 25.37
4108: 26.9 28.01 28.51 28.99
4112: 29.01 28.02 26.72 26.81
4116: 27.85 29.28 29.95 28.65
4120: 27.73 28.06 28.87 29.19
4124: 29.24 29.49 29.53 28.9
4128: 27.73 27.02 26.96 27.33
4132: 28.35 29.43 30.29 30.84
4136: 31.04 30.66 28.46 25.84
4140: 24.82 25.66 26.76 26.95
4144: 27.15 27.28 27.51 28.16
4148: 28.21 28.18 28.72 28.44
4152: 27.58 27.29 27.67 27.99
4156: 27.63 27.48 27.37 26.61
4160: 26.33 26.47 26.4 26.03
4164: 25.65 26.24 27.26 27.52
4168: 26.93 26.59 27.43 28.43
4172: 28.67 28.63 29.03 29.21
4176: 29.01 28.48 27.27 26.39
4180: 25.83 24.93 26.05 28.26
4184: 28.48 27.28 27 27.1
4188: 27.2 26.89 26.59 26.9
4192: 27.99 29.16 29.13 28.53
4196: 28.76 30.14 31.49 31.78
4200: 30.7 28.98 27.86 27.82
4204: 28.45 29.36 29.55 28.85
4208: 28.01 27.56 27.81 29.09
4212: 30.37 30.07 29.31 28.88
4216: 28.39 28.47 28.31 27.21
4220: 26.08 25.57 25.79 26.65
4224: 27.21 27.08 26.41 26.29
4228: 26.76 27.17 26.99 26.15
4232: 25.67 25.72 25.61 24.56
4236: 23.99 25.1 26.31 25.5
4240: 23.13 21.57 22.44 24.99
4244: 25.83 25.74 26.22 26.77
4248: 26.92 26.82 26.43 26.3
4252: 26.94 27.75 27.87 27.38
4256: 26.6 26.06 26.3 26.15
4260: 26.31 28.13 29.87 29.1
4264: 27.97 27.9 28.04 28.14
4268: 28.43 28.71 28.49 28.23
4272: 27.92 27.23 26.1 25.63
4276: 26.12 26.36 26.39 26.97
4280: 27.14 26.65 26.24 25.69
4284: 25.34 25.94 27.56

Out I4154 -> 0.13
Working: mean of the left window 33.7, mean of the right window 26.7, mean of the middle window 27.3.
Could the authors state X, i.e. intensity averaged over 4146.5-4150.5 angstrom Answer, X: 28.3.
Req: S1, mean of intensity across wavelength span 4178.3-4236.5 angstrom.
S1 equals 27.7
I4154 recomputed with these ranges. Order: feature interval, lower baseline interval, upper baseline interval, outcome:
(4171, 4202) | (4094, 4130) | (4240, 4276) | 0.06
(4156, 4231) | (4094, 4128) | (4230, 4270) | 0.05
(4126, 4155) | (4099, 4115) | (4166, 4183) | 0.18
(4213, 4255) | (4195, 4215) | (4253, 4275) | 0.08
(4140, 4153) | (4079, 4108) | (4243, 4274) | 0.16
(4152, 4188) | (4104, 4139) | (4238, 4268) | 0.02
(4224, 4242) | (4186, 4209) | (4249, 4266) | 0.10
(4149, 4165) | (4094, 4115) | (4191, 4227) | 0.18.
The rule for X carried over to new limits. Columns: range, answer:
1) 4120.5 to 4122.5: 28.5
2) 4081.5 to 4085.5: 28.8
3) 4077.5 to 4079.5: 29.7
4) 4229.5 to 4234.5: 26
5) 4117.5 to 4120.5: 28.8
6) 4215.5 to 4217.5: 28.4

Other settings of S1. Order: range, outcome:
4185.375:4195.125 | 27.6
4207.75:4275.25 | 26.9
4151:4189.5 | 27.3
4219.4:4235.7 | 26.2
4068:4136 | 31.2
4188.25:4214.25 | 28.9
